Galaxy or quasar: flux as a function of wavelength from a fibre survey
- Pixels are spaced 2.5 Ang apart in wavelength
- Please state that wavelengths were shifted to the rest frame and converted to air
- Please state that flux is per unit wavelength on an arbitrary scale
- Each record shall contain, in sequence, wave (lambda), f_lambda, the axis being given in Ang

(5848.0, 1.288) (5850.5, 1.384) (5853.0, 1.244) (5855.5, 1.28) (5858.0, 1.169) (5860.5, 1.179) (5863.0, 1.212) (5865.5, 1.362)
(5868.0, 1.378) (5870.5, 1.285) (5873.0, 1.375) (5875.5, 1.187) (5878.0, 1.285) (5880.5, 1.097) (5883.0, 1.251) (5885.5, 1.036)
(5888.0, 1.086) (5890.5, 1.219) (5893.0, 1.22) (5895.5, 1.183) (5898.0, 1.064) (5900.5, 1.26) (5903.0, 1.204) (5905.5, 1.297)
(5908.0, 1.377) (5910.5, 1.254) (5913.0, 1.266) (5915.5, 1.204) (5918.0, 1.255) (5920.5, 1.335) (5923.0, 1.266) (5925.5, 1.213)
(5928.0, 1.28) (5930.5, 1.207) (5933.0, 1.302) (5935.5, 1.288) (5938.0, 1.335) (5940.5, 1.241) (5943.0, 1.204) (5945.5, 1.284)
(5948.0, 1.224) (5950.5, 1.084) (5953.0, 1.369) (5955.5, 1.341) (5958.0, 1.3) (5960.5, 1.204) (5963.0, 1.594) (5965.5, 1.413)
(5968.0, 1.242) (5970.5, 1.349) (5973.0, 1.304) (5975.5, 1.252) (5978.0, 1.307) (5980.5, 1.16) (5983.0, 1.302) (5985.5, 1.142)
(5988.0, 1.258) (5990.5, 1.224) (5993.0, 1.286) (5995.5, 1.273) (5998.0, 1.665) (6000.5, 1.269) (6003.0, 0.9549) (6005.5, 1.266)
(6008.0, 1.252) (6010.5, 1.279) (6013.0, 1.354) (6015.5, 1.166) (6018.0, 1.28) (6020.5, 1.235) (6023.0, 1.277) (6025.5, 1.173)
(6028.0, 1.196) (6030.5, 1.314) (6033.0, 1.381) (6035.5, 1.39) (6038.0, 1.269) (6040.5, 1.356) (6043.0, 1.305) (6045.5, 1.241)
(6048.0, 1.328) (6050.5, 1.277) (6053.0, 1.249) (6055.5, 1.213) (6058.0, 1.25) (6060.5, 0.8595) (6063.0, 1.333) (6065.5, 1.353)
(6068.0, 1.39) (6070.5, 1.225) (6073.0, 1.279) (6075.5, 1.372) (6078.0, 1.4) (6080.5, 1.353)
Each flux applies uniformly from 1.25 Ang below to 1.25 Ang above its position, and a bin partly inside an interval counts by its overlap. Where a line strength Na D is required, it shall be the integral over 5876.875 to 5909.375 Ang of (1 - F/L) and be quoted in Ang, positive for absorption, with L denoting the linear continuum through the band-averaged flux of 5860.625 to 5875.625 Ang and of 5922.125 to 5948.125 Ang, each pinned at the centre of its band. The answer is 2.2 Ang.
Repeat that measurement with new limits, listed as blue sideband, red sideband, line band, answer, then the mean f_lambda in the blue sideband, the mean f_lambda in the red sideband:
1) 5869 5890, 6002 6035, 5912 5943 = -1.16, 1.2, 1.25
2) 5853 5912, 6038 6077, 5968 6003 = -0.69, 1.23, 1.27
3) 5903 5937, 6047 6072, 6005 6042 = -0.78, 1.27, 1.25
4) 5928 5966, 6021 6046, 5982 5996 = 0.49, 1.29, 1.29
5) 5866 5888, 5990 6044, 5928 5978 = -1.30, 1.23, 1.28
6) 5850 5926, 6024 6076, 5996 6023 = -0.18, 1.24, 1.27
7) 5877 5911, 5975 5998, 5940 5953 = 0.18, 1.2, 1.27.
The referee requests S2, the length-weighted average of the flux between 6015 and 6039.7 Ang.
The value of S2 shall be 1.27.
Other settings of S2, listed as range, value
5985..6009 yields 1.26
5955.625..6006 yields 1.29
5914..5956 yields 1.26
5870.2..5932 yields 1.23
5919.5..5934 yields 1.27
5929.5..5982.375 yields 1.29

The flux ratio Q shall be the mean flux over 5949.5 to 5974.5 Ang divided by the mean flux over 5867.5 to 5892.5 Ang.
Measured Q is 1.09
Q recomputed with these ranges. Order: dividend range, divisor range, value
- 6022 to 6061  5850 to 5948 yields 1.01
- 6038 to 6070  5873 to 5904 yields 1.07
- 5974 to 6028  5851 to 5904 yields 1.03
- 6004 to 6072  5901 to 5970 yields 0.99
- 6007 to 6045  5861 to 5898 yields 1.05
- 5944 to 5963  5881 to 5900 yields 1.11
